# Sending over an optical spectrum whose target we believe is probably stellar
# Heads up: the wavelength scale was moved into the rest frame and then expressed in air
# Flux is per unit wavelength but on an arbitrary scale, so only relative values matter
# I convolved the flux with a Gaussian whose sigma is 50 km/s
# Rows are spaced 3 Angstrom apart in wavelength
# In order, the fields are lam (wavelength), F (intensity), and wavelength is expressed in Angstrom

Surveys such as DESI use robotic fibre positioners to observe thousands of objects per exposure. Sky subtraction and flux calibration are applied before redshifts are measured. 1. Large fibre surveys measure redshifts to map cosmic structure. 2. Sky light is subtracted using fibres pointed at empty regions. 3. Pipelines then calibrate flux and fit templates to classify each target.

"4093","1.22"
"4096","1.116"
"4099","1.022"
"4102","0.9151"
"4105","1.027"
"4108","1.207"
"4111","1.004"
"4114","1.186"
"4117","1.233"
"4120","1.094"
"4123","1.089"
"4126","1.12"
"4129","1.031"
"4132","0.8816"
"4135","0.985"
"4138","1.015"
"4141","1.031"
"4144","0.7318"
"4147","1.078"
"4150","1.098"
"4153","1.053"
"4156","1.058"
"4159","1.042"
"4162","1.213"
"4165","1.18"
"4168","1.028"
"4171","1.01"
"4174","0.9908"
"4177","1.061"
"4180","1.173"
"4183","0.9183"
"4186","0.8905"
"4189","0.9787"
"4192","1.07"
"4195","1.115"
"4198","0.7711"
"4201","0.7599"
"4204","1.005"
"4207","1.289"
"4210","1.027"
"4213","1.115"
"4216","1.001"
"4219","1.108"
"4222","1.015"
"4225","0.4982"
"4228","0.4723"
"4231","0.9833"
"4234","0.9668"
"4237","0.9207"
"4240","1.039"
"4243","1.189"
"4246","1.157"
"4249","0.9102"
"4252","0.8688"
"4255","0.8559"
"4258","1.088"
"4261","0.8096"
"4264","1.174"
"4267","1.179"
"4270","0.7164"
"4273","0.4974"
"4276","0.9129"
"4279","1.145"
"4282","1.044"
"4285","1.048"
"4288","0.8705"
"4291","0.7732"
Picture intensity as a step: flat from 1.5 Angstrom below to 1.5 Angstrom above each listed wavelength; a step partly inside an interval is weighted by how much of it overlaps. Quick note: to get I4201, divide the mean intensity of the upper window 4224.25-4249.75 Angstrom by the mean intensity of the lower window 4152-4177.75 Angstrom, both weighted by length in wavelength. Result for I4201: 0.85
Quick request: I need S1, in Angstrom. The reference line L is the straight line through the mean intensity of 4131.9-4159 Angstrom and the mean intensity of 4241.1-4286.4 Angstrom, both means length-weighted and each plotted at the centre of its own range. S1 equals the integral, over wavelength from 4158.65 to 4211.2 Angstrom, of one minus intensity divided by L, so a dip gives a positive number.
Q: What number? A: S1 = -2.0 Angstrom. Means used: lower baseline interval 1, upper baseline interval 0.973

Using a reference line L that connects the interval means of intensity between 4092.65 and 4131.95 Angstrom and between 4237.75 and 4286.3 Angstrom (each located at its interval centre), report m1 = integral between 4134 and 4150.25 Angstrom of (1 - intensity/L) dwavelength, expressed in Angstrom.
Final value 1.3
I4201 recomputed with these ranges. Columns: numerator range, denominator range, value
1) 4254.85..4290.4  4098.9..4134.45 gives 0.88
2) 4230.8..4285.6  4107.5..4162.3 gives 0.92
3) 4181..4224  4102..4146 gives 0.96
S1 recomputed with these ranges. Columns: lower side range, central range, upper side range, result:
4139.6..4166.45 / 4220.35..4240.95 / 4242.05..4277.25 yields 2.8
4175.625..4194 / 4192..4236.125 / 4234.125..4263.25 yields 2.7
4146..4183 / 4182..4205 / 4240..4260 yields 2.5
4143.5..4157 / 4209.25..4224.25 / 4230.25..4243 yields -0.3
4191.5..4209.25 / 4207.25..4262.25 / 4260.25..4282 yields 0.7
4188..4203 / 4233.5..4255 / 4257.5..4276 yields -2.0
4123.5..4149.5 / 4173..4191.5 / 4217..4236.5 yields -1.7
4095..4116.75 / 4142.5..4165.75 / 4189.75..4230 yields -0.9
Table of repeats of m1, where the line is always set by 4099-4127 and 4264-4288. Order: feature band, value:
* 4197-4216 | 0.13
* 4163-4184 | -0.41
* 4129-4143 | 1.27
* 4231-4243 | -0.28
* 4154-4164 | -0.52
